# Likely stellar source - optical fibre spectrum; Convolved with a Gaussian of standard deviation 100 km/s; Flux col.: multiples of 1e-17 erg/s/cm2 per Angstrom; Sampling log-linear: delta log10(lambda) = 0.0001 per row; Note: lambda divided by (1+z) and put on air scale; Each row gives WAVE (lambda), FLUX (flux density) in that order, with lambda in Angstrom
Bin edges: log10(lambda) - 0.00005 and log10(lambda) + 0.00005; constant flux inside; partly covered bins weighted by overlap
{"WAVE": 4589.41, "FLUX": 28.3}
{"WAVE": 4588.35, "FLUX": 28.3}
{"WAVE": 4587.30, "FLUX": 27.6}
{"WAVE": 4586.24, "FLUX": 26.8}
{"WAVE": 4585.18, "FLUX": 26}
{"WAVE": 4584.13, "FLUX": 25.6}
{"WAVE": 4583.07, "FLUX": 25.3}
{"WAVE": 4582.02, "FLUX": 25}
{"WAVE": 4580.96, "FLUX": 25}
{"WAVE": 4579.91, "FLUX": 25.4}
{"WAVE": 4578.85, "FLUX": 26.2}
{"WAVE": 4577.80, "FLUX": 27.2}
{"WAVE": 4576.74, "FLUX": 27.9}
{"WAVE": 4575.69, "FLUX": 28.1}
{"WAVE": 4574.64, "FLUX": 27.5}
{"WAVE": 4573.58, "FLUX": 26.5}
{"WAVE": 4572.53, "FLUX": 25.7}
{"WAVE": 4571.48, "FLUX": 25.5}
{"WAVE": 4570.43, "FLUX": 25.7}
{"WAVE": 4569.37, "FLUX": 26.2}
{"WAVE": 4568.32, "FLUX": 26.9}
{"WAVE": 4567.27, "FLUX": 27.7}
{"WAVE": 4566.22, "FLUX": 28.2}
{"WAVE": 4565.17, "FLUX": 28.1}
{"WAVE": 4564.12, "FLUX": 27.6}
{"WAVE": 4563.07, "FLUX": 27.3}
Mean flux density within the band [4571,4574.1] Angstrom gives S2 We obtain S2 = 26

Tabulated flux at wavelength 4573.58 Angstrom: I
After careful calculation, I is 26.5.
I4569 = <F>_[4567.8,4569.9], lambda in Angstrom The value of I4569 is 26.5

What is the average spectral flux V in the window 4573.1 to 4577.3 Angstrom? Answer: 27.5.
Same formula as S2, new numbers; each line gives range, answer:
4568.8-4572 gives 25.8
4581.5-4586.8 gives 25.7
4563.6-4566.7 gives 28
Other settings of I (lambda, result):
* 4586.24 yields 26.8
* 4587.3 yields 27.6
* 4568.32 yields 26.9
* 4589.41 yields 28.3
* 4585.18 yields 26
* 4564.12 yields 27.6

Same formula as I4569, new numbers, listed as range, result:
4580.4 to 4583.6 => 25.1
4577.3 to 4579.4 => 26.7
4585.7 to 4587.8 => 27.1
